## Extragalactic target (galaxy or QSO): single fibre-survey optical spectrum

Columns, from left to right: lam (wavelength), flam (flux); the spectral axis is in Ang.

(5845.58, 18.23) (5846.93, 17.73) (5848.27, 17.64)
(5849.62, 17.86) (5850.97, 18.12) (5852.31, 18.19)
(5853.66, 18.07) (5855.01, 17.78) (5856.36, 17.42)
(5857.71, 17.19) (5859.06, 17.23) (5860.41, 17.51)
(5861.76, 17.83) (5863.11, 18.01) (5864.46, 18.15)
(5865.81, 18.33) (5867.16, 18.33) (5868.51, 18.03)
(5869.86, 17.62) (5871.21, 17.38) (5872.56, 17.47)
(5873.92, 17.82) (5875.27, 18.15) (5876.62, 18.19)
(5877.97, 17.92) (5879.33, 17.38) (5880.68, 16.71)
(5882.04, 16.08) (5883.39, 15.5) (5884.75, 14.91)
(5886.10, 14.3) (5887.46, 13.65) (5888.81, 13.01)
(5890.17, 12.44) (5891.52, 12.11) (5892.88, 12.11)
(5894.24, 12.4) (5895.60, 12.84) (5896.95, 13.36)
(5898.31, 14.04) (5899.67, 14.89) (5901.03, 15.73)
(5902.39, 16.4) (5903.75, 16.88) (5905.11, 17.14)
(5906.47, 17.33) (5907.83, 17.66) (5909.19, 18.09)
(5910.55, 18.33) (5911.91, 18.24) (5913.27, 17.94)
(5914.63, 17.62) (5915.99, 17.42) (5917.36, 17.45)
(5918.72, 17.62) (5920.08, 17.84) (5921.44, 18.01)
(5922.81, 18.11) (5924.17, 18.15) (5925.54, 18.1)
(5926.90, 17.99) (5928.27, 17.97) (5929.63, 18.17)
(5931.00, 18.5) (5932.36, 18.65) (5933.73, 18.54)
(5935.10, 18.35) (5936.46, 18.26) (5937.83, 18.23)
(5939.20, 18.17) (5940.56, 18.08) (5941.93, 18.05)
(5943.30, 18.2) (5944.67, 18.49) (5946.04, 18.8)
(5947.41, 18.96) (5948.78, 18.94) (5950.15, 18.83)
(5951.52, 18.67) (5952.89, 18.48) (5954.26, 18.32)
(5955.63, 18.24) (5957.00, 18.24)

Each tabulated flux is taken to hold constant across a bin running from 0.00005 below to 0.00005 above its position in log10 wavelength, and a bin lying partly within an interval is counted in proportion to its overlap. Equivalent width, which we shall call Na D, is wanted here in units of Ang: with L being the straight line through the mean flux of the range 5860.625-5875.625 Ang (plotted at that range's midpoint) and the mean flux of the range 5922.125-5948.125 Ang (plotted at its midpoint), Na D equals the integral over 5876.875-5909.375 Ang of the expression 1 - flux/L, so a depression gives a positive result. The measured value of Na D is 5.3 Ang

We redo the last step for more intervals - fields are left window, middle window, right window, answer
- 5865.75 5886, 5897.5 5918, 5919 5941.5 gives 0.9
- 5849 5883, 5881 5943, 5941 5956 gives 5.5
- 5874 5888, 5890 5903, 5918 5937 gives 2.5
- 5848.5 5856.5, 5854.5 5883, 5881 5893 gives -2.9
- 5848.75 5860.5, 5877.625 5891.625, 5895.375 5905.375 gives 1.0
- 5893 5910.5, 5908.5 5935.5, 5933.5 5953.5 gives -1.7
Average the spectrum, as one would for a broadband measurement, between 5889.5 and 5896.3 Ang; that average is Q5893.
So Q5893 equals 12.4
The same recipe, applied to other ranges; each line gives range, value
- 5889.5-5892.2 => 12.3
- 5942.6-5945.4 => 18.3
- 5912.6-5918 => 17.6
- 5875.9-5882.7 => 17.3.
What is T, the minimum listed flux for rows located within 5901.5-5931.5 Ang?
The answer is 16.4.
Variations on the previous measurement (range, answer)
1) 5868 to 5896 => 12.11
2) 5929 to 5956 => 18.05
